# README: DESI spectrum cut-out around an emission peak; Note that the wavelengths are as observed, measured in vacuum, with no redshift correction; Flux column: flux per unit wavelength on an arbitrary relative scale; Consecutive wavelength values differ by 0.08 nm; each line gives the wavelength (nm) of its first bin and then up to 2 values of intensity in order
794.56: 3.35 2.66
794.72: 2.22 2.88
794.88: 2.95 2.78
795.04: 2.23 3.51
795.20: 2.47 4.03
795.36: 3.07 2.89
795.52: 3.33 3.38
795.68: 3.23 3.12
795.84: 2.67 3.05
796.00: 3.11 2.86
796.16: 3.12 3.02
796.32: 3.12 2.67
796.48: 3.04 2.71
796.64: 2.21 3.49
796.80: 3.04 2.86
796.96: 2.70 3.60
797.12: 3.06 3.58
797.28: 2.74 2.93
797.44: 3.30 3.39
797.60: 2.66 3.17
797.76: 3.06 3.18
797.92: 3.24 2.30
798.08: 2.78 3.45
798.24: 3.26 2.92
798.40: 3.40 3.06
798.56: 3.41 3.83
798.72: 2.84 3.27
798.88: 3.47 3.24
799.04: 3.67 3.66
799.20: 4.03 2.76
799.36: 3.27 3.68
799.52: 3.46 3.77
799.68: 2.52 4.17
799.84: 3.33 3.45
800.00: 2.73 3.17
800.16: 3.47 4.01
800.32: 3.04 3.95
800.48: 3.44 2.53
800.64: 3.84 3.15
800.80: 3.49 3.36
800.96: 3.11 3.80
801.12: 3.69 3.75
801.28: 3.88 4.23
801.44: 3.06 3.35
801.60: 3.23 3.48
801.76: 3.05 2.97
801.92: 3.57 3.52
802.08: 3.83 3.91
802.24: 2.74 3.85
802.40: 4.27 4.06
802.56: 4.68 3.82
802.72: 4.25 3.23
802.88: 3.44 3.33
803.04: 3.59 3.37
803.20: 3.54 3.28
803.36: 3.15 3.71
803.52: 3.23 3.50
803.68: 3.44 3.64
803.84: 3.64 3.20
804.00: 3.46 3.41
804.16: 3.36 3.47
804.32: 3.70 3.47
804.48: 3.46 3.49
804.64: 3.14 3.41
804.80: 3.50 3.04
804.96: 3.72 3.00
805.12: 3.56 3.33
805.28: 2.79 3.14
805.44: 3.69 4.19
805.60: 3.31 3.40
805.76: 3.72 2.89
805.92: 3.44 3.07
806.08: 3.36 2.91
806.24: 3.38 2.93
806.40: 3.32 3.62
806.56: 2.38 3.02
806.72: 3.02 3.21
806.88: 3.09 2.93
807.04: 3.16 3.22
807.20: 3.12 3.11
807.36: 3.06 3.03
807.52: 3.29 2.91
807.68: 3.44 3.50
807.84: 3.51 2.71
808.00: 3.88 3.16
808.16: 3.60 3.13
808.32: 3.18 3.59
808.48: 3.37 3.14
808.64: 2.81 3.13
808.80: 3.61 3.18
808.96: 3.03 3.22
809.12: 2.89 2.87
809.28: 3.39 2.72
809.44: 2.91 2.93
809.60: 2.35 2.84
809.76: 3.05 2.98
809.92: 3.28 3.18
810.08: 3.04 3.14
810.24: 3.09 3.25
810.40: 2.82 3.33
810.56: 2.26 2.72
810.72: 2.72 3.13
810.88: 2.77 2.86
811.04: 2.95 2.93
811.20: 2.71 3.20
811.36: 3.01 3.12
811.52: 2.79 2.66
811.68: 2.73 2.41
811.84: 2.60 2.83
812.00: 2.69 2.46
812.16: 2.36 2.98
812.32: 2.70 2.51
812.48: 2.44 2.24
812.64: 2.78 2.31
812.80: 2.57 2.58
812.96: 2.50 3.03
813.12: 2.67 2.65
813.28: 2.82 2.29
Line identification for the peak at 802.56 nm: H-beta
